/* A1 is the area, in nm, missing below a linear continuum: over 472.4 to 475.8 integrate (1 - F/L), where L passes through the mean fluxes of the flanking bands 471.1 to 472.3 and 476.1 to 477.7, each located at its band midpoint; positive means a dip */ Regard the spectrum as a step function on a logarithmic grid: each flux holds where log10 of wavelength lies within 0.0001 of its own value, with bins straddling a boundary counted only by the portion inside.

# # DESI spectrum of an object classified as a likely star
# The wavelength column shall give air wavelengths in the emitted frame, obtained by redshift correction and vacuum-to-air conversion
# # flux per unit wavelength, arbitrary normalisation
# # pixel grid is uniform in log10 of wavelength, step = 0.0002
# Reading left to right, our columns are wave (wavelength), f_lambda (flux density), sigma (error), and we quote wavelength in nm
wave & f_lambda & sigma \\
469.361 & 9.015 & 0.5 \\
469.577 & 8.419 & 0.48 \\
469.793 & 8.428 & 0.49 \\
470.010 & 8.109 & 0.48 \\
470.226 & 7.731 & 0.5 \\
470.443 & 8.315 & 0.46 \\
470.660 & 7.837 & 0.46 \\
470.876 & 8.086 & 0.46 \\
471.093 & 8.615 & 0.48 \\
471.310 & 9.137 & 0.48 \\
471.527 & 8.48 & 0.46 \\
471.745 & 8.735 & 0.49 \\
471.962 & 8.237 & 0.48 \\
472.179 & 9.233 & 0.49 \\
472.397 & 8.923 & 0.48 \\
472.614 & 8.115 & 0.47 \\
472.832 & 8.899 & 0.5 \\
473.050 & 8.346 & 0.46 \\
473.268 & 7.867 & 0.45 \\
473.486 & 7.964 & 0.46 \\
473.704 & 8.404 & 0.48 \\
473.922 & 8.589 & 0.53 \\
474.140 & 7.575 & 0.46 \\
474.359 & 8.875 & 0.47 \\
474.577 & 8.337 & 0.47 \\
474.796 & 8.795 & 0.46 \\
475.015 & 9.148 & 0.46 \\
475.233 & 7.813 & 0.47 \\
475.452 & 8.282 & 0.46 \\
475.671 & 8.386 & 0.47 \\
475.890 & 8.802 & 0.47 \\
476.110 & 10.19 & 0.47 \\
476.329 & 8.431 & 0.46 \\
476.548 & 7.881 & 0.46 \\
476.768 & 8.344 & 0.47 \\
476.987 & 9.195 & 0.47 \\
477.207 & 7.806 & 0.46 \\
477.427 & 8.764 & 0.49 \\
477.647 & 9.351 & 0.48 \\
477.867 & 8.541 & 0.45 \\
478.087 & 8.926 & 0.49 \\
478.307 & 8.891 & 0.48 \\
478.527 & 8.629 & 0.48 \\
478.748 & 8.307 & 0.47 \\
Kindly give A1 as 0.12 nm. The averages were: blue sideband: 8.75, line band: 8.38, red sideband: 8.64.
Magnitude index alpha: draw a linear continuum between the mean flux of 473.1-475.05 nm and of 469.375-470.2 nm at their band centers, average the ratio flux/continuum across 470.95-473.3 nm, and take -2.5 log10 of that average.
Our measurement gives -0.03 mag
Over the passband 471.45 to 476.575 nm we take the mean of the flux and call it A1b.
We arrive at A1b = 8.52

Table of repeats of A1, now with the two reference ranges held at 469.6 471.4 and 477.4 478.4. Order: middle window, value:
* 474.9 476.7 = 0.025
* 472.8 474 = 0.031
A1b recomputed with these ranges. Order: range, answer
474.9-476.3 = 8.75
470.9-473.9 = 8.52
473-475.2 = 8.37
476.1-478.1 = 8.66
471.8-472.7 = 8.65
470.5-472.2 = 8.5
